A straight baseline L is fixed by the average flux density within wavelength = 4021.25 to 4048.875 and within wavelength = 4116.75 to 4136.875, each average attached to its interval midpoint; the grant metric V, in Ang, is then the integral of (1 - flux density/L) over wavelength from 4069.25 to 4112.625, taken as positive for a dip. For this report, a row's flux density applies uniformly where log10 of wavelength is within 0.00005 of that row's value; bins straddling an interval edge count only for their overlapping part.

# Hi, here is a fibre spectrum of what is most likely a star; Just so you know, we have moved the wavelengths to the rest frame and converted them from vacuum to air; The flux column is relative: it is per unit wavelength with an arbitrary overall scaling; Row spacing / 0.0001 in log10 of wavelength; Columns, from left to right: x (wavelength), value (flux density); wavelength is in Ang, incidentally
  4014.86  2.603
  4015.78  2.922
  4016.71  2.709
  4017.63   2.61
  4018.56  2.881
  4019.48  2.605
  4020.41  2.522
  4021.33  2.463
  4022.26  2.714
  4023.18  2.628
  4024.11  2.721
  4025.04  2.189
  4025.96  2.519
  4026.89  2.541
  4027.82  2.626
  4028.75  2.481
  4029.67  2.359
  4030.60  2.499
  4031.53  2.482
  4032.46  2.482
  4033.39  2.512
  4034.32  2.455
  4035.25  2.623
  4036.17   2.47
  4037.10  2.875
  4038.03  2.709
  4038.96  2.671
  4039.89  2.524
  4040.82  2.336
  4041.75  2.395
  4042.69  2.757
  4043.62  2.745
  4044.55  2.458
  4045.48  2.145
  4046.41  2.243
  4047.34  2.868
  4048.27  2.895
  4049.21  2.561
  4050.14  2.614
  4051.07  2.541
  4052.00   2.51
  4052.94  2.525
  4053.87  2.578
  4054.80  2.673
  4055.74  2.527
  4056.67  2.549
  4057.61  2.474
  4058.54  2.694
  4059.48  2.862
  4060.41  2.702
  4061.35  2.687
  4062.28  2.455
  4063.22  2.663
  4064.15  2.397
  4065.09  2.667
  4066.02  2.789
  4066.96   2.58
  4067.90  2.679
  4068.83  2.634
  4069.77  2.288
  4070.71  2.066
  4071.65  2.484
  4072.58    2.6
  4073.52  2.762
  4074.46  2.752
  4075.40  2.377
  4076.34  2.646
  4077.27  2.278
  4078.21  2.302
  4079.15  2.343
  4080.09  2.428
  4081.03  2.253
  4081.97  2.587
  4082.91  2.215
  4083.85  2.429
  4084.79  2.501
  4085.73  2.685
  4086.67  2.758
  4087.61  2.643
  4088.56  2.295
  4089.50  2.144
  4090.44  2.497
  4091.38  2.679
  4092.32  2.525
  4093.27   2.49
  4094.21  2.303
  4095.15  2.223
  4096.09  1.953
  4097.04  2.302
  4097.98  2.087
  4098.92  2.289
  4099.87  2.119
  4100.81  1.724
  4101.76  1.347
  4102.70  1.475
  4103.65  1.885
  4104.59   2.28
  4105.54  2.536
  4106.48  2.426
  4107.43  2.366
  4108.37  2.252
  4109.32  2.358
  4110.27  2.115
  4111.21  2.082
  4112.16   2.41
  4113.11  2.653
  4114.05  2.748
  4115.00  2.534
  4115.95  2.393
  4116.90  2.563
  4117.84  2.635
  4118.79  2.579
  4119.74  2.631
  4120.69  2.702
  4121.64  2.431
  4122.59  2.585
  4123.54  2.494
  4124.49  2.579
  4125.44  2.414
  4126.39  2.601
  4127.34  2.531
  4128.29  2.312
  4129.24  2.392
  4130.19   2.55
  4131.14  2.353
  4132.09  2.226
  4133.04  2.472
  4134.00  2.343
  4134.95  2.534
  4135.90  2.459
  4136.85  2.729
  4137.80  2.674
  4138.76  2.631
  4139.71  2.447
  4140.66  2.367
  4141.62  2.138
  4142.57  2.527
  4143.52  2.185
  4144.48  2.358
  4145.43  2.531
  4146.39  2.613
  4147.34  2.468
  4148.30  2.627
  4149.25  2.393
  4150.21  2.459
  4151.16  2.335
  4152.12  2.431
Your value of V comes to 3.5 Ang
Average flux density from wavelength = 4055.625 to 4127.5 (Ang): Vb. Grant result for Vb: 2.43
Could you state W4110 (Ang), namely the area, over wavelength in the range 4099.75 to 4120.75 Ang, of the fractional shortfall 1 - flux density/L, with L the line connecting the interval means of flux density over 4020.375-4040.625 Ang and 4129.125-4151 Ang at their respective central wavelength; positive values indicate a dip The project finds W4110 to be 1.6 Ang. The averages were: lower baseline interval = 2.55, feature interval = 2.29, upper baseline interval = 2.46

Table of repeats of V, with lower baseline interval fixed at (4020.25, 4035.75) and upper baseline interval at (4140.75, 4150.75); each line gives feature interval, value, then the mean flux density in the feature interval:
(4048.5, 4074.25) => -0.90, 2.58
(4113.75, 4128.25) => -0.62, 2.55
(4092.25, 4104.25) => 2.06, 2.04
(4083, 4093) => -0.13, 2.5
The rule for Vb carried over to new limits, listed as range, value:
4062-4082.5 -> 2.5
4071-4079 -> 2.51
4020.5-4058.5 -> 2.55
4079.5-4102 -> 2.32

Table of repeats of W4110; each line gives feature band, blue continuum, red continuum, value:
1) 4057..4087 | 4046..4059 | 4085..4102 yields -1.0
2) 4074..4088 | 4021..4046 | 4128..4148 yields 0.1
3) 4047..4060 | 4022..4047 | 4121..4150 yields -0.6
